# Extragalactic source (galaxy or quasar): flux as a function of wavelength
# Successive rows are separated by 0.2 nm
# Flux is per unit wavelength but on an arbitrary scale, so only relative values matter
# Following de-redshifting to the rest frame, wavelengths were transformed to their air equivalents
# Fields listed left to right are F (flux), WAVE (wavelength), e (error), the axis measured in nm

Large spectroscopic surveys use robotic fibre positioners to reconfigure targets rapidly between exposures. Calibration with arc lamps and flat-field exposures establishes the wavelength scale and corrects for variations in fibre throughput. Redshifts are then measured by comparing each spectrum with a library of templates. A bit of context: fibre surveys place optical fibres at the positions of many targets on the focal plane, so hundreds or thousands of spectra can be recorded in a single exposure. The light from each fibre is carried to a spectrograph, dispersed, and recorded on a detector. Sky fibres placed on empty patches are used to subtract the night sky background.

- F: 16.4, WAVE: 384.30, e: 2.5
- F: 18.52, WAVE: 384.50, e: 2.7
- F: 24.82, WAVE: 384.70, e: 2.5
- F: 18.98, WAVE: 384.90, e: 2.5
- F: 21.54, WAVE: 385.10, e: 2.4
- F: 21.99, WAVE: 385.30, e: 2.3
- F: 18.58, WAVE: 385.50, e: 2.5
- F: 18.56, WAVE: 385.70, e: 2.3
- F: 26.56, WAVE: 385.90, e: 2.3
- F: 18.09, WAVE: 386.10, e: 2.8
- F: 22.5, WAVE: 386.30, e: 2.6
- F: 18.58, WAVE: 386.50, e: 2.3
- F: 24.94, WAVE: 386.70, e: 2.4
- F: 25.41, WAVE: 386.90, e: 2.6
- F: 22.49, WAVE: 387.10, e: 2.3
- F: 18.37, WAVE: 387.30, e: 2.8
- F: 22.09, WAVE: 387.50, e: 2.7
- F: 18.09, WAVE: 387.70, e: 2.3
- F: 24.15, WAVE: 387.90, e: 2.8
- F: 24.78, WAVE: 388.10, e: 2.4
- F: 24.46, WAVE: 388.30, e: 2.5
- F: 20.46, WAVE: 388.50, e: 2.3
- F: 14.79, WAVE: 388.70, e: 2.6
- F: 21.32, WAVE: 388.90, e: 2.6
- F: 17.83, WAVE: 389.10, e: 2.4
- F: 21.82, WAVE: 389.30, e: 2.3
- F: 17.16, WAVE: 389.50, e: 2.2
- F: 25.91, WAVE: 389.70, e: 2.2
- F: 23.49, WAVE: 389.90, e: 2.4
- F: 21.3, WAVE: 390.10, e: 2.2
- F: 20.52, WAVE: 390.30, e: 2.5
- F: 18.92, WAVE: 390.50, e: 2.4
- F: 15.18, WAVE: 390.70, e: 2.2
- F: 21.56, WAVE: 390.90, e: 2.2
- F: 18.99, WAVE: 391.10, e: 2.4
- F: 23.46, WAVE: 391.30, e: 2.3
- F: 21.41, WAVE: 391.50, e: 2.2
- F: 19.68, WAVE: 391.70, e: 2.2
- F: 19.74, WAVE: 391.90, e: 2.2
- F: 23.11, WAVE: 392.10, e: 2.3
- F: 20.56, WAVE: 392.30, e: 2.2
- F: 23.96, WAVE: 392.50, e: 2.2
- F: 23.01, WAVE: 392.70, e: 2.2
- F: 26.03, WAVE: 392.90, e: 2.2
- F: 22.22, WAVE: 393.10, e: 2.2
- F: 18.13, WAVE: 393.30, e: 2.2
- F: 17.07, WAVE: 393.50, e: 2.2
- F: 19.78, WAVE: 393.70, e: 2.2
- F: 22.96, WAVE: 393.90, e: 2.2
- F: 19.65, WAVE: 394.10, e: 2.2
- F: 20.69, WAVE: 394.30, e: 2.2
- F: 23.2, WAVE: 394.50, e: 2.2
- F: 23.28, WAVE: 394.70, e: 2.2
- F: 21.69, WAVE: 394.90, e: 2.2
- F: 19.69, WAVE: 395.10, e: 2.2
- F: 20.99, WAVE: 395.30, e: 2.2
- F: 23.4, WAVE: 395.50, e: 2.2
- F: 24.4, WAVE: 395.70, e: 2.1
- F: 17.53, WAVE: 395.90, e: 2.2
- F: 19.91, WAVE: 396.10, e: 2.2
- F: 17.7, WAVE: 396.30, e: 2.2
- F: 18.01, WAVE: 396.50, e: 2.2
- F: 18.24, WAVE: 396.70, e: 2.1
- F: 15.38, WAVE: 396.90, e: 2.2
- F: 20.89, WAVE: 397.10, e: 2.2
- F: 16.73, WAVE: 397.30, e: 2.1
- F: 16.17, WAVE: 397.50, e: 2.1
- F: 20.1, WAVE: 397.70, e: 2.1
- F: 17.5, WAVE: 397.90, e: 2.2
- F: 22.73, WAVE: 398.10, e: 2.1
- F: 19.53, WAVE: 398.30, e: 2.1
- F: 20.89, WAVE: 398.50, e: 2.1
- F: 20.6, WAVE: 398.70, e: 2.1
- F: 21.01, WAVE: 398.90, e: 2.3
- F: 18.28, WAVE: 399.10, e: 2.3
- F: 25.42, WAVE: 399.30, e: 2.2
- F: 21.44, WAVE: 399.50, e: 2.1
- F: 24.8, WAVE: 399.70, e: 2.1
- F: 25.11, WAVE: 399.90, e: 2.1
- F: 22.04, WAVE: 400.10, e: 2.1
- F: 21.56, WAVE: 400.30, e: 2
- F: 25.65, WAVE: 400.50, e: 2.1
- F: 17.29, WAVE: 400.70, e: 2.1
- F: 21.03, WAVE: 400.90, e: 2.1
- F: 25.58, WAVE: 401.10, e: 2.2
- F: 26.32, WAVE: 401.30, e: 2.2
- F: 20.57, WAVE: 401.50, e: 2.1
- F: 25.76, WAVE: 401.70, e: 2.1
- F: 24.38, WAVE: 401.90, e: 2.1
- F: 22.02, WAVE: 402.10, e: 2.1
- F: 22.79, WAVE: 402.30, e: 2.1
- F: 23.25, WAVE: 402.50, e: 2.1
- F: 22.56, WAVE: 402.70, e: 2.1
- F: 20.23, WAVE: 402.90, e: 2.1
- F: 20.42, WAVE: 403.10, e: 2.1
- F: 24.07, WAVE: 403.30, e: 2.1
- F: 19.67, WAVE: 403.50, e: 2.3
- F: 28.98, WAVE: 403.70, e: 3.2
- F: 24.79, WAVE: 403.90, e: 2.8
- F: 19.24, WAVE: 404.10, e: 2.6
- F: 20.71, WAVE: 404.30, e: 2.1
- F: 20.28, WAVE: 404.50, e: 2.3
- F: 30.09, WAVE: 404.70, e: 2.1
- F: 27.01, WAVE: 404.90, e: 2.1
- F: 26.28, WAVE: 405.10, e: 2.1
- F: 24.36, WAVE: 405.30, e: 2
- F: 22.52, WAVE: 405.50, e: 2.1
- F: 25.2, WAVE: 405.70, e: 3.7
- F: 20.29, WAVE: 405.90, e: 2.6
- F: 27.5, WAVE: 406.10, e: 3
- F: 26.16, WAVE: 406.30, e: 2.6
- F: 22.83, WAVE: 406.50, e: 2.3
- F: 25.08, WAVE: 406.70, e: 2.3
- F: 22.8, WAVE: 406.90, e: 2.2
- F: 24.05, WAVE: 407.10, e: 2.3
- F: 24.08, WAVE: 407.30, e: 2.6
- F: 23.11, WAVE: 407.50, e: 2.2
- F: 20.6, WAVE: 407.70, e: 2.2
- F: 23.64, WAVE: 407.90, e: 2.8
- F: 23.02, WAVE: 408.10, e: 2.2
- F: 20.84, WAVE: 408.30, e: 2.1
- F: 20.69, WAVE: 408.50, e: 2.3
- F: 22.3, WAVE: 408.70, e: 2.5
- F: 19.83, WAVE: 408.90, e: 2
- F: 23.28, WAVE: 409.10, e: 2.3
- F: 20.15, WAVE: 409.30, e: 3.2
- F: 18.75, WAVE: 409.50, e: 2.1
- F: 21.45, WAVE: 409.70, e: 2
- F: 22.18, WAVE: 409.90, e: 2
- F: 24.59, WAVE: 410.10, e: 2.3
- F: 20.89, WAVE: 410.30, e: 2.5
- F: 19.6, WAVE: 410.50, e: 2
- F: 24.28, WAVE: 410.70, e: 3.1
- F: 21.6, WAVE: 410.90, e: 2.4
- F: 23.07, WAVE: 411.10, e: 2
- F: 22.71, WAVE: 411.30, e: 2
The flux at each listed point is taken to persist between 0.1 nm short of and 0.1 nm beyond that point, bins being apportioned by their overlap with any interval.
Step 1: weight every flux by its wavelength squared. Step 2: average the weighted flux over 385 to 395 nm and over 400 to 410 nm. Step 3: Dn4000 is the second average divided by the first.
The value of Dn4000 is 1.17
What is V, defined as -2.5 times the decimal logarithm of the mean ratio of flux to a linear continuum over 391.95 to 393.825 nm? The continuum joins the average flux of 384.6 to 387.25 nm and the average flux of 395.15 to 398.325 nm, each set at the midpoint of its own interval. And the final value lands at -0.069 mag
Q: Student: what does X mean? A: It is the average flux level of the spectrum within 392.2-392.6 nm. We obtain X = 22.3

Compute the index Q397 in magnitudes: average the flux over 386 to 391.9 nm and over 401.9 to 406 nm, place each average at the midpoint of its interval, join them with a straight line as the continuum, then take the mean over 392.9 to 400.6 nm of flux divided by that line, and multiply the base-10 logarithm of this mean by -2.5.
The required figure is 0.07 mag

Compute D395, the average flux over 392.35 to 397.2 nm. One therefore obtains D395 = 20.7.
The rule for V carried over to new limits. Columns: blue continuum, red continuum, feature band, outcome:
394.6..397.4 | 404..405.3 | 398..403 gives -0.022 mag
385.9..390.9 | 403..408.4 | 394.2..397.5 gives 0.112 mag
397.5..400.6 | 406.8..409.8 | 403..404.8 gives -0.067 mag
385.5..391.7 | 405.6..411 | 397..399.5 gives 0.090 mag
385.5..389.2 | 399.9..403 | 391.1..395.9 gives 0.020 mag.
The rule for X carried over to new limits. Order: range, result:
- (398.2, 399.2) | 20.1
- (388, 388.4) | 24.6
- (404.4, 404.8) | 25.2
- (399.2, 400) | 24.2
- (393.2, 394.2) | 19.5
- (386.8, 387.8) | 21.3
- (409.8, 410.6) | 21.8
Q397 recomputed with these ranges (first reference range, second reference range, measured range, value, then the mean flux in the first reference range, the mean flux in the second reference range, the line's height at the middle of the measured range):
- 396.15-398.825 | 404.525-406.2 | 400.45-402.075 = -0.063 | 18.8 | 25.2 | 21.9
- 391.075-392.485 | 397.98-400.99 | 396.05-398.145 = 0.179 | 21.3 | 21.8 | 21.6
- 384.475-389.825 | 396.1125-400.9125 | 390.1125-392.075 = 0.043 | 21.3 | 20.3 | 20.9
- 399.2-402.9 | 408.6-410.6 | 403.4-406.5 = -0.088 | 23.1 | 21.3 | 22.3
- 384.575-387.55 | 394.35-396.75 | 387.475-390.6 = 0.012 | 21.5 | 20.7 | 21.3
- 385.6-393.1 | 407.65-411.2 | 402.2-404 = -0.067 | 21.3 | 21.7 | 21.6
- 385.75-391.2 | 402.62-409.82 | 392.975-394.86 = 0.040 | 21.1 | 23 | 21.7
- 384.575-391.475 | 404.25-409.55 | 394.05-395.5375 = 0.015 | 21.1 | 23.2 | 21.9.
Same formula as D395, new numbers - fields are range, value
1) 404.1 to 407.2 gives 24.2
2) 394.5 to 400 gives 20.5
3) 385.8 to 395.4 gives 21.3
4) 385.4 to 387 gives 21.7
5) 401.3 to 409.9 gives 23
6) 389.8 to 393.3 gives 21.3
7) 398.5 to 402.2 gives 22.7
